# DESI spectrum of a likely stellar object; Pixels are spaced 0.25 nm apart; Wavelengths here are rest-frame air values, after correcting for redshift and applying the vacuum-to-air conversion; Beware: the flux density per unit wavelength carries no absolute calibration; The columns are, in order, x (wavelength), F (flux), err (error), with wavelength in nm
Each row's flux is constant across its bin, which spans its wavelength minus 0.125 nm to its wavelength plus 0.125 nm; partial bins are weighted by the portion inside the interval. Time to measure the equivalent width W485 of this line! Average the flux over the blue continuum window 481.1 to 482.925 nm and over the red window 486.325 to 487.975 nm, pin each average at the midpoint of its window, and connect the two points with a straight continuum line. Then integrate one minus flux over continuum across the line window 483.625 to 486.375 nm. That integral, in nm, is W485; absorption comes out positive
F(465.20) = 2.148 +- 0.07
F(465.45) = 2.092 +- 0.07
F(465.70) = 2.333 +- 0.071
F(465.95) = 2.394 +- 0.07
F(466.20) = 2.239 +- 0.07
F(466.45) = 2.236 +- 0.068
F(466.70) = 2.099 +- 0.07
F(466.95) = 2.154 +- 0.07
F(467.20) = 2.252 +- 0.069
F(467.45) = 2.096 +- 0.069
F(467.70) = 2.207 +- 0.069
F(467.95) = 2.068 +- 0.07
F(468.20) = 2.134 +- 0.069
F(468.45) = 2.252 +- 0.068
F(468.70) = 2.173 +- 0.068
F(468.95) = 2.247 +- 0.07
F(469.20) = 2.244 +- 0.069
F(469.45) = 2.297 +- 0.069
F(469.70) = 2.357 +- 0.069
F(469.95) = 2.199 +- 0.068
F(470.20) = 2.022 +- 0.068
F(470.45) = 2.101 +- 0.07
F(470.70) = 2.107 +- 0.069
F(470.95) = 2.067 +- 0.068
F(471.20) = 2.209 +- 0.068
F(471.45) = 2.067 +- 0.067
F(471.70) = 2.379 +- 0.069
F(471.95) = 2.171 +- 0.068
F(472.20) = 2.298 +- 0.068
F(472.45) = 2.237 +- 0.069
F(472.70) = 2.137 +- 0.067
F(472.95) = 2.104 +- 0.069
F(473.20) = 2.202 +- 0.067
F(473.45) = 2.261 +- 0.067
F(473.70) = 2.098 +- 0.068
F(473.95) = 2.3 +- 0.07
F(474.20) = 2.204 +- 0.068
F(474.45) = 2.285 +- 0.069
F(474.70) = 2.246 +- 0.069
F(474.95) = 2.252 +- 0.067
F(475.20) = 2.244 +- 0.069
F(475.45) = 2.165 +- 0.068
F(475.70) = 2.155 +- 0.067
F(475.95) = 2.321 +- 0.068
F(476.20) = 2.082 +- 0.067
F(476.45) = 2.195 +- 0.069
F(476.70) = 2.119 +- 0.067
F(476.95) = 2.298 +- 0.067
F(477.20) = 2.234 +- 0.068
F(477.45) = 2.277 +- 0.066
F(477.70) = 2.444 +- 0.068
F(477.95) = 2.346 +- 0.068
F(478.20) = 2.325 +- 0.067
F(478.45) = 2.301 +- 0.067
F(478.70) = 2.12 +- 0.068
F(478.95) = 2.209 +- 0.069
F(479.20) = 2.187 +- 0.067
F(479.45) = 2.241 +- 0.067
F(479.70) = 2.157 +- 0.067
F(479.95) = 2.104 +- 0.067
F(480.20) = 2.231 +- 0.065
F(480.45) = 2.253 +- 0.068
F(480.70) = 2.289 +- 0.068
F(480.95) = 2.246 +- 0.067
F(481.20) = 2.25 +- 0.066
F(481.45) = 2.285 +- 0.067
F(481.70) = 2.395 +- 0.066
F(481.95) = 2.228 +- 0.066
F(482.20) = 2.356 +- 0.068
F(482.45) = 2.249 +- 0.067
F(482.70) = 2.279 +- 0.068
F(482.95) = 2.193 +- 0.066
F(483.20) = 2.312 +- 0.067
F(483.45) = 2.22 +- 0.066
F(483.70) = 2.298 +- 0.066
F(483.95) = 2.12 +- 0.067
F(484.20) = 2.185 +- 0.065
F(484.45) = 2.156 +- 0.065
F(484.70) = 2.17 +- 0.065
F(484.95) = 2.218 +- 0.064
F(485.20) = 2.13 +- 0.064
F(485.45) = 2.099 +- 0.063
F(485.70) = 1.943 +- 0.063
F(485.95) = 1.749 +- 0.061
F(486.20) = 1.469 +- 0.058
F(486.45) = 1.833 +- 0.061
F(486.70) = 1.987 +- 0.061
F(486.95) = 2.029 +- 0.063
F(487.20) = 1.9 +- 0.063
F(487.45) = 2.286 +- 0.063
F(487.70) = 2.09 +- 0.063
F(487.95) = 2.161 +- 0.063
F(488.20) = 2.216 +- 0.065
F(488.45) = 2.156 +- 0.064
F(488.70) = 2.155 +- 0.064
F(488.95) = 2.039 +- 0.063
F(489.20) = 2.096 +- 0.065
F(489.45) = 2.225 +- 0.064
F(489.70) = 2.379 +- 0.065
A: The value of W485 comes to 0.131 nm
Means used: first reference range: 2.29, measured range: 2.04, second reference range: 2.03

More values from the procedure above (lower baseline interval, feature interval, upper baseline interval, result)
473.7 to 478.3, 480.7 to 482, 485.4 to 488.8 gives -0.10 nm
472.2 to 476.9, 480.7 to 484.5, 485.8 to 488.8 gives -0.33 nm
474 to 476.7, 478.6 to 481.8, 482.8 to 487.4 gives -0.14 nm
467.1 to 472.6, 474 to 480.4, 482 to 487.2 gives -0.26 nm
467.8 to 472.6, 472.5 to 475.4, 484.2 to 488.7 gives -0.07 nm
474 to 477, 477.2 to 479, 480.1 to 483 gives -0.04 nm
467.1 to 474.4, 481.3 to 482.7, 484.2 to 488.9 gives -0.14 nm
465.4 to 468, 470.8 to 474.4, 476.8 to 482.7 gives 0.05 nm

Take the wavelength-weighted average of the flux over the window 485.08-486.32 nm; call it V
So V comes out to 1.88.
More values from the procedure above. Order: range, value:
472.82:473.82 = 2.17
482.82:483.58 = 2.24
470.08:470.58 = 2.06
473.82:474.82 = 2.26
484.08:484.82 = 2.17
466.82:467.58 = 2.17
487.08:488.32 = 2.13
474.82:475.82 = 2.2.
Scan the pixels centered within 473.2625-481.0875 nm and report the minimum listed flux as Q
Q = 2.082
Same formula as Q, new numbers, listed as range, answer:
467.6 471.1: 2.022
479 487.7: 1.469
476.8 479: 2.12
